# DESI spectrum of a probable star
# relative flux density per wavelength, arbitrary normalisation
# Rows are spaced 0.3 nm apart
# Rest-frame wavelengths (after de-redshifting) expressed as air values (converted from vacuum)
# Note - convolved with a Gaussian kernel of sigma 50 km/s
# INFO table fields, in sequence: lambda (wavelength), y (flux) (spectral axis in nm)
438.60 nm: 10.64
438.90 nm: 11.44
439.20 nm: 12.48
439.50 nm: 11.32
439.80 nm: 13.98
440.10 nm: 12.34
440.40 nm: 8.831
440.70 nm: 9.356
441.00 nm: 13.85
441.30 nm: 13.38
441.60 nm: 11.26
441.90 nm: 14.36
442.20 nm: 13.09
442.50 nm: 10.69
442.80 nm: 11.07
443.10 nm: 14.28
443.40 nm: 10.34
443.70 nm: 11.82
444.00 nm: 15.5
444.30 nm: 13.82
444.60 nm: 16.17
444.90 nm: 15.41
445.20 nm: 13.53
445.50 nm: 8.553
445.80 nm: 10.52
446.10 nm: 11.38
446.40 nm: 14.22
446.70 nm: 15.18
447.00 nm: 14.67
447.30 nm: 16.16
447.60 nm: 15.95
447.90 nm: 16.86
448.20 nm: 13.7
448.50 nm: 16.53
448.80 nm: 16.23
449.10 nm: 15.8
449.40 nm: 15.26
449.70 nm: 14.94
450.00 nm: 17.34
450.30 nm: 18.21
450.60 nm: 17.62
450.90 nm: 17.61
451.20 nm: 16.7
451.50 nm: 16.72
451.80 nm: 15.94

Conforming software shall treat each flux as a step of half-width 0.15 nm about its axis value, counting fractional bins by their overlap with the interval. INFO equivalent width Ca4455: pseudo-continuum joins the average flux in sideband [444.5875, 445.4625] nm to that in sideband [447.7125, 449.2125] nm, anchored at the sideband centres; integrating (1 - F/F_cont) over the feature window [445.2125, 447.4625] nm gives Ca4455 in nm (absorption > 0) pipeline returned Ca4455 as 0.267 nm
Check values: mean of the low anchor 14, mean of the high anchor 15.8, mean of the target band 13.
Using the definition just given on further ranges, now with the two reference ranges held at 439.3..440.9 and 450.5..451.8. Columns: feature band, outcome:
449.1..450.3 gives 0.01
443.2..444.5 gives 0.02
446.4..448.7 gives -0.06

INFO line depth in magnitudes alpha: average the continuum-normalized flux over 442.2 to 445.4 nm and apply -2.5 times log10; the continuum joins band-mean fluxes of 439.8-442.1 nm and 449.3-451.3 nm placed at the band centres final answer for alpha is 0.030 mag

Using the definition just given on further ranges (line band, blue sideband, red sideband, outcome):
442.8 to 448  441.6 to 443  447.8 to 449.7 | 0.02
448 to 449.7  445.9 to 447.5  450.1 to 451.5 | 0.03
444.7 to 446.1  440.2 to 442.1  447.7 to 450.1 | 0.16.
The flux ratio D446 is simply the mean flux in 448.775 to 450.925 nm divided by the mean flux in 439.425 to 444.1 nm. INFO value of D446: 1.36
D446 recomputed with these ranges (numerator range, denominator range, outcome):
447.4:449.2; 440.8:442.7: 1.25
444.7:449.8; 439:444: 1.19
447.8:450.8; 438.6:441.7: 1.38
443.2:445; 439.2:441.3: 1.17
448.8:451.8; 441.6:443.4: 1.34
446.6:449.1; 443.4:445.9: 1.20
